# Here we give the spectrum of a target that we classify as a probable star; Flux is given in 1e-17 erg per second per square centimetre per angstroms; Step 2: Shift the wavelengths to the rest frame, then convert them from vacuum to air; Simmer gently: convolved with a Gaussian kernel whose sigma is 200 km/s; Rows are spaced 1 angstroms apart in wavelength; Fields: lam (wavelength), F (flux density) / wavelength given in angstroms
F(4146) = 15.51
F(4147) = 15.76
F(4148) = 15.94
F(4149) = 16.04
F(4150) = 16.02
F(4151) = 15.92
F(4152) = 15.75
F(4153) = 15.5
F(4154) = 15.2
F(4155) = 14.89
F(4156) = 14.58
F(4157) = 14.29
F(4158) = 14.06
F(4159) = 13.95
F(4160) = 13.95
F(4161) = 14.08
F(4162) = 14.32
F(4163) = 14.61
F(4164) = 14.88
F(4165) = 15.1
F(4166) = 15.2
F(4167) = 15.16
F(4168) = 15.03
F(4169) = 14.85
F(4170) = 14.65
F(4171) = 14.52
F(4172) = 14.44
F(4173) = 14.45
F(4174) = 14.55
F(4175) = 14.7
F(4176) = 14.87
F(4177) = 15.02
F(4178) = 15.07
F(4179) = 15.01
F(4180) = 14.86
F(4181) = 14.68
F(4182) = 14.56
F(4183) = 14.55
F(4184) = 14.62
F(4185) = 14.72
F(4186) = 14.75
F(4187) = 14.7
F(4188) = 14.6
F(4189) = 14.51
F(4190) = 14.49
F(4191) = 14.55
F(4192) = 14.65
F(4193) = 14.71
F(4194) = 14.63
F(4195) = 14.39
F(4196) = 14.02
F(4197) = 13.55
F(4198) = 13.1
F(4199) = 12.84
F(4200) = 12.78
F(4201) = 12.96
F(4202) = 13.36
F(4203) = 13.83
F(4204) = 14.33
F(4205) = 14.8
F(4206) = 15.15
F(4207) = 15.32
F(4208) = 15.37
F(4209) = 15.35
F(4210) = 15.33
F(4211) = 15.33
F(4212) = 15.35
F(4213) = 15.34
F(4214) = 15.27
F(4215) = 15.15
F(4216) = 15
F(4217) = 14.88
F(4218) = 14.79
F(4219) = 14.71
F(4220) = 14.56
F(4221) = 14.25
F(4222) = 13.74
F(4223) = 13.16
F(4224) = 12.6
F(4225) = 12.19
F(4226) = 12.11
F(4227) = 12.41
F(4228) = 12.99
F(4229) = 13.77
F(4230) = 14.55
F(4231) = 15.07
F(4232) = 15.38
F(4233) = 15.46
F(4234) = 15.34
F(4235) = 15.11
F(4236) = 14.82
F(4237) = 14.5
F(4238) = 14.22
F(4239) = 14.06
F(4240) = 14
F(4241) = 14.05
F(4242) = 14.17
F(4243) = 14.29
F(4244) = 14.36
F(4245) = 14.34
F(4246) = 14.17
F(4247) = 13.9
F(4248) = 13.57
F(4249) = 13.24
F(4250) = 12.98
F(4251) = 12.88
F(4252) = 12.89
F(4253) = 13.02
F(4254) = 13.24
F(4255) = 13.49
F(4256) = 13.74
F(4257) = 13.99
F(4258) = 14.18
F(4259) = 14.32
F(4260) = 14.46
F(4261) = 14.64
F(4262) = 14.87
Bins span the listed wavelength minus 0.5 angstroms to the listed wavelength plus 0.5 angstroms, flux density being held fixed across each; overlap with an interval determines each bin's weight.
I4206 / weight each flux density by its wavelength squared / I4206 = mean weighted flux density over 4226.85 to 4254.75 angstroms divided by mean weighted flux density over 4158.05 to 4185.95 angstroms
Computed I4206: 1.0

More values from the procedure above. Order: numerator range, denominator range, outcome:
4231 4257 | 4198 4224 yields 0.99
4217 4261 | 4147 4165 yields 0.97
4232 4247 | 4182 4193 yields 1.02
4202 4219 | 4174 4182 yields 1.02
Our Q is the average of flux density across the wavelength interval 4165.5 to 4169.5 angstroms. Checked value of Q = 15.1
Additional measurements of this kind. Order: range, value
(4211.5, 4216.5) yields 15.2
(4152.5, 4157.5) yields 14.9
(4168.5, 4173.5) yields 14.6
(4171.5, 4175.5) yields 14.5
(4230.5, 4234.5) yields 15.3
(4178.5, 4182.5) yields 14.8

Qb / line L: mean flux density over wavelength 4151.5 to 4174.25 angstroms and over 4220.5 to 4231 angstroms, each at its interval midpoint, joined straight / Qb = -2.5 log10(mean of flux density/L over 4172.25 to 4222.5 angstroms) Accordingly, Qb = -0.05 mag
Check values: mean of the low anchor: 14.7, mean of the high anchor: 13.3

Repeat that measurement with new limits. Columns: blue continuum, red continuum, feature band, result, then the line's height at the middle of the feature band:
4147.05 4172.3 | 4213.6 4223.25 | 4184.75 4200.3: 0.04 mag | 14.7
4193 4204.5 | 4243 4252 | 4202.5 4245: -0.06 mag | 13.7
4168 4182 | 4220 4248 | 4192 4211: 0.01 mag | 14.4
